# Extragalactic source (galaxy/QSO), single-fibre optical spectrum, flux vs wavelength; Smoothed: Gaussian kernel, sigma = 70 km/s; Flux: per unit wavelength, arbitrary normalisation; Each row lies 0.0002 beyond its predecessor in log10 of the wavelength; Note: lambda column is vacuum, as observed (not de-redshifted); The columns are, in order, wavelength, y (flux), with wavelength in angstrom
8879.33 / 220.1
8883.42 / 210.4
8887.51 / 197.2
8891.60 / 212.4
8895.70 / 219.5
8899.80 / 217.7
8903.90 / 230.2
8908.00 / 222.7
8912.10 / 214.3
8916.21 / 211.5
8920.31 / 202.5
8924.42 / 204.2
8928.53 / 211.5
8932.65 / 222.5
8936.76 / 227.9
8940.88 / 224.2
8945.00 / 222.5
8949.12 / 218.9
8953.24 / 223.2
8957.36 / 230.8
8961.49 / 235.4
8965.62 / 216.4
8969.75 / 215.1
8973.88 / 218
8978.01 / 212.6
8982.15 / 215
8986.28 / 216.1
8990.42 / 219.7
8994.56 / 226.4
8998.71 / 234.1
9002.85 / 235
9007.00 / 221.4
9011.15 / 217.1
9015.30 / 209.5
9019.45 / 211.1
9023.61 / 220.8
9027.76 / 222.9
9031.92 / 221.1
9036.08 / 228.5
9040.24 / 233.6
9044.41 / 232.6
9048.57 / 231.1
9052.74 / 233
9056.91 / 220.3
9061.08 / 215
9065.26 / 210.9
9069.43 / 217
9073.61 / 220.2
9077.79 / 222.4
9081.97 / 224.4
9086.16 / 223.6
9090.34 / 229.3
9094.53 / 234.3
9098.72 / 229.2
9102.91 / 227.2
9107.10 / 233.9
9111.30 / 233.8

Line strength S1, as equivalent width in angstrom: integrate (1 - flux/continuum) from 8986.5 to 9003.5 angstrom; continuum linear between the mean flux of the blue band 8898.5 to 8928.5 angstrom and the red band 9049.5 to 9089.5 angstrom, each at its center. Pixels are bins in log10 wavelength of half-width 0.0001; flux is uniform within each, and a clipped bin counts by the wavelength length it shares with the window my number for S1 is -0.7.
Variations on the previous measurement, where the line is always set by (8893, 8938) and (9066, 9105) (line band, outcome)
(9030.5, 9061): -0.7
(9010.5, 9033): 0.5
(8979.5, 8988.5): 0.2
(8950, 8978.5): -0.4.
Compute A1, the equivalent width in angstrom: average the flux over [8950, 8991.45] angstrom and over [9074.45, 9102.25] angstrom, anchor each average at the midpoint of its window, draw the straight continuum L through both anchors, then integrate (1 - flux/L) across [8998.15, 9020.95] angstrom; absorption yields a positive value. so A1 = 0.2 angstrom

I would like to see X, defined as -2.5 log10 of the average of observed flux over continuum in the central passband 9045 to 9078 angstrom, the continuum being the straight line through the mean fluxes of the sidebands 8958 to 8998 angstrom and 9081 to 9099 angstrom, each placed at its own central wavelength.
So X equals 0.02 mag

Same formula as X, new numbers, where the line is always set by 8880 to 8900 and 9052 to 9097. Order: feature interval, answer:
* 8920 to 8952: -0.02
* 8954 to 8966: -0.06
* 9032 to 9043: -0.04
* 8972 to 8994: 0.00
